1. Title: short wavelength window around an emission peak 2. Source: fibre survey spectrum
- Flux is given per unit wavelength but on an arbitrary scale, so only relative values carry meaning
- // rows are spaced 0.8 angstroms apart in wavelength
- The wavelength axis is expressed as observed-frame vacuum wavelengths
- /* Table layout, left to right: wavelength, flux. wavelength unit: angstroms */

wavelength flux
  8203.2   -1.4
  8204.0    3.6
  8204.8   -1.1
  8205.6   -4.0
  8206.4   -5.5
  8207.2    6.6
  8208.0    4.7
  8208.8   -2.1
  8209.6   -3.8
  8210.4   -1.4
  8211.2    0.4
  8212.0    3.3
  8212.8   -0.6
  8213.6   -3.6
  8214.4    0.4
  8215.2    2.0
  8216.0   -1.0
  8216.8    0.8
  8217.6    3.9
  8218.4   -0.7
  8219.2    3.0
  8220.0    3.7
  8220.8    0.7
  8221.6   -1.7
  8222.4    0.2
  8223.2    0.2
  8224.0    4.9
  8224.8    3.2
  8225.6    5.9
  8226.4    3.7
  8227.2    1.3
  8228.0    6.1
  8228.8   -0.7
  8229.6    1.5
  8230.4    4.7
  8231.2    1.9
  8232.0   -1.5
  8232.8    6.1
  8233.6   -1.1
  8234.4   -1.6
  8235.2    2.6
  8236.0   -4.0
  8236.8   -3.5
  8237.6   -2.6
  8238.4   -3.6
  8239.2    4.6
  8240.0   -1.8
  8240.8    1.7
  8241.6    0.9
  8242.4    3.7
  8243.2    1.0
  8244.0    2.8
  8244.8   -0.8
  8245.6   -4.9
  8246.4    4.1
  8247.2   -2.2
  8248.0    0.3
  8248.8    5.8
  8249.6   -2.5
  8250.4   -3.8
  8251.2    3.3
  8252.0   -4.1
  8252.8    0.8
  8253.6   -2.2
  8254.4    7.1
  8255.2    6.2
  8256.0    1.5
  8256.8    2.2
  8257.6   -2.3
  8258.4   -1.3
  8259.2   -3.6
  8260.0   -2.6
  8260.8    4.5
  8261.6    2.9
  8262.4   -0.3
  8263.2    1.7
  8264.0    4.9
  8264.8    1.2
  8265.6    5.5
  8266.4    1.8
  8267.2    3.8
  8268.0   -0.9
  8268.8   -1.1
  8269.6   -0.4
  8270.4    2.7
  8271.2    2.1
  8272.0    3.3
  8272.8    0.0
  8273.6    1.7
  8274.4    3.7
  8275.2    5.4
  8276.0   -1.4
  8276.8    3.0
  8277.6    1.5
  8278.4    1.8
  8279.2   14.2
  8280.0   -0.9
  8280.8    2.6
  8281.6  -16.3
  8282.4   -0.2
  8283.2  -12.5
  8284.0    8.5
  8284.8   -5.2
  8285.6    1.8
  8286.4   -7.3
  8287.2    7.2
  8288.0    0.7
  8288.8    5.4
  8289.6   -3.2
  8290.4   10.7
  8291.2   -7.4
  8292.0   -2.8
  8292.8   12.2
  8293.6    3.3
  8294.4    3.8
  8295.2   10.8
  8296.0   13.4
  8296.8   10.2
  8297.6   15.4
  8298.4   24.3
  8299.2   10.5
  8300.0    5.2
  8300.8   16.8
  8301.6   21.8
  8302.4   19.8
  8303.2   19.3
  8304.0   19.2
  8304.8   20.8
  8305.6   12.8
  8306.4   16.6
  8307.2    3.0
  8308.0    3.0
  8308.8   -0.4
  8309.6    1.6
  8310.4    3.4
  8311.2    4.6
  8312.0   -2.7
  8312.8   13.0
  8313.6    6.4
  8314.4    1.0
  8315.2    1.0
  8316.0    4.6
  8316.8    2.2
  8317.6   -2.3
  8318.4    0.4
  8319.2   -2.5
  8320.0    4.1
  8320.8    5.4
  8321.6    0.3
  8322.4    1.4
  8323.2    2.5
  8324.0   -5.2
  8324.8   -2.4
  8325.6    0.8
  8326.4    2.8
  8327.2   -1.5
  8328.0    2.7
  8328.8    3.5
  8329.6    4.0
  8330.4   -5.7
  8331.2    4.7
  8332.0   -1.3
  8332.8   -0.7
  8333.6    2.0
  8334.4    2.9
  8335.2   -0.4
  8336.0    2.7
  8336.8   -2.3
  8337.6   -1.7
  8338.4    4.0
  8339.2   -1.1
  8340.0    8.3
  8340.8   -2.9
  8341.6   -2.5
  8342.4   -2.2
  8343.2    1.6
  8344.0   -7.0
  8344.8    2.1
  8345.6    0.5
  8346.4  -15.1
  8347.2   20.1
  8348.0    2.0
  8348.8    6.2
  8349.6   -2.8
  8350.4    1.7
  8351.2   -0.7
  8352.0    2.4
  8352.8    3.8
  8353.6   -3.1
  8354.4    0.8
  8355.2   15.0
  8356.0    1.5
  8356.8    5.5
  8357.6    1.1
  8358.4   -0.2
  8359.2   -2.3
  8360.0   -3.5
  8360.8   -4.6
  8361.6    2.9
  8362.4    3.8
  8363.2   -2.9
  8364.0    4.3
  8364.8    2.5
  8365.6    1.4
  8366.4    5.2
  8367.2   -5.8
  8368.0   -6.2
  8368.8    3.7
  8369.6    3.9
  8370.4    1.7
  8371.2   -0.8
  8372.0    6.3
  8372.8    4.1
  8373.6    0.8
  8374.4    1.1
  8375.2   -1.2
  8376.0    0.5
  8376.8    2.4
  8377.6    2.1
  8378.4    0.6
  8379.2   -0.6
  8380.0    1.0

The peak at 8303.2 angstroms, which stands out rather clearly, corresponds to [O II]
